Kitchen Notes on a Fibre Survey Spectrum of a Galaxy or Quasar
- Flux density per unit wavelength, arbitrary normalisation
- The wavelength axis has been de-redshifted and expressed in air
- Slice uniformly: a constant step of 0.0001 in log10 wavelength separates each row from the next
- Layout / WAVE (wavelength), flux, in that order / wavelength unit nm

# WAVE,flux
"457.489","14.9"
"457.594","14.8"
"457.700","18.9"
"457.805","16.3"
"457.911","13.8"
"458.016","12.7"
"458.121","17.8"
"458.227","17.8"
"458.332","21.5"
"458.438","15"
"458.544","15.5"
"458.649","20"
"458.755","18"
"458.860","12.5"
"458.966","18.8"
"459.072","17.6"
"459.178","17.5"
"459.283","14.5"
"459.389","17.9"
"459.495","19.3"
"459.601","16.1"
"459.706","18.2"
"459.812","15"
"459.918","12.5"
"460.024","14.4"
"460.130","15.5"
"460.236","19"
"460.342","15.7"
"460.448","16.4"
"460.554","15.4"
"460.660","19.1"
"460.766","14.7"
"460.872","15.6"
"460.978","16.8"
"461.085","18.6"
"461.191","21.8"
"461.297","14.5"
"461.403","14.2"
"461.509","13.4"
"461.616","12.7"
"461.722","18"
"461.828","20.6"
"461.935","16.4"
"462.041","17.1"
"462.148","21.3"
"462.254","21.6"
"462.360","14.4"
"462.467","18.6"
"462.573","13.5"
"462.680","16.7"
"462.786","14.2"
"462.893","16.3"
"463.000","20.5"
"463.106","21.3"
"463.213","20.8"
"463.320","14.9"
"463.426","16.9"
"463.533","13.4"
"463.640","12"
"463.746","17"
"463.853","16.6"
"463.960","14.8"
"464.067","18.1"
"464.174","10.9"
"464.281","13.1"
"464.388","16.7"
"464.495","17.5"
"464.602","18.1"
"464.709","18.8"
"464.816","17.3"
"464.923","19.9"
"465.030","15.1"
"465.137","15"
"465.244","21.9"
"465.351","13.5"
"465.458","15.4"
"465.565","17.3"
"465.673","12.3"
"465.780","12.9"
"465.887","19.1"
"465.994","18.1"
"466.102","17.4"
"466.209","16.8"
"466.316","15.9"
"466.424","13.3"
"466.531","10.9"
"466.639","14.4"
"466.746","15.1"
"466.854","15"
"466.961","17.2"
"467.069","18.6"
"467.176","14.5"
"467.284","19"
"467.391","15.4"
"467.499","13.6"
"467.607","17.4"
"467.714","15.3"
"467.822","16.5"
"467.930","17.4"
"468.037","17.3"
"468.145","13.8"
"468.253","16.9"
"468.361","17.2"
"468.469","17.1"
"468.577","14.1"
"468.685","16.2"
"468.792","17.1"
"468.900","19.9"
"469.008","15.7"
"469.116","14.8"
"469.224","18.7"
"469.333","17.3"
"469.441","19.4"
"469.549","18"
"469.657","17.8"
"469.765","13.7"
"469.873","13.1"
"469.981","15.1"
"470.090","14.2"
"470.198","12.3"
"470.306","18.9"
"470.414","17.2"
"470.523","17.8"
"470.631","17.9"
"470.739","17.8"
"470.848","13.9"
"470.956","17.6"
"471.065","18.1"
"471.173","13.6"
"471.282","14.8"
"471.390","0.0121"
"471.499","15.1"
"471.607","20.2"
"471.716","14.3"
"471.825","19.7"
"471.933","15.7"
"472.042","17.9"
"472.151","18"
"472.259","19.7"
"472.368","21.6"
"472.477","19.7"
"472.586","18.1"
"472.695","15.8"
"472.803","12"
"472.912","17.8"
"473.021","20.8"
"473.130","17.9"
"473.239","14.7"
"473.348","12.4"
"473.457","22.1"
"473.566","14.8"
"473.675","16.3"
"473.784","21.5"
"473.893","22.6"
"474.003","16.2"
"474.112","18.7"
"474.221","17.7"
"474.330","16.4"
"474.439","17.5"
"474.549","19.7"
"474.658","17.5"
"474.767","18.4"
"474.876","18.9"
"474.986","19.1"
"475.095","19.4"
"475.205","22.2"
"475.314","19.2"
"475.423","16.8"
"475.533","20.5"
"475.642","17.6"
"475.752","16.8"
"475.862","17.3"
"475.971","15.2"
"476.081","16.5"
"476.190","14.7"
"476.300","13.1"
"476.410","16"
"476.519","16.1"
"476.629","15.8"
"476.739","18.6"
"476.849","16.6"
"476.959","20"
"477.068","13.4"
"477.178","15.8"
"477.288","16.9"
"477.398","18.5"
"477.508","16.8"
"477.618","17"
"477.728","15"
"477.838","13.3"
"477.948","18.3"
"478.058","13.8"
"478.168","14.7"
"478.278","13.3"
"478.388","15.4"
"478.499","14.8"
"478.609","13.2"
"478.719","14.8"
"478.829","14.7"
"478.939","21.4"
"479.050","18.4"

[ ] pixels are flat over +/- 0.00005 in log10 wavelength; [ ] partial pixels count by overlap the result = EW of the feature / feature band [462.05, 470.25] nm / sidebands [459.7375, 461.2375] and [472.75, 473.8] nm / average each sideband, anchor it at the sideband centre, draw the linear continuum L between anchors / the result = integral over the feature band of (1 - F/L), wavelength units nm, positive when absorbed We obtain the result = 0.16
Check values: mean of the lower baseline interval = 16.5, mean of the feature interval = 16.3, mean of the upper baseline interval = 16.9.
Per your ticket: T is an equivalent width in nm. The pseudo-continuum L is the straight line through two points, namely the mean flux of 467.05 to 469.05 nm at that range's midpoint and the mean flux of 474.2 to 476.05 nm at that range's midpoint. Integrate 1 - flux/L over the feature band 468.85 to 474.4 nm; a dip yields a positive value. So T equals 0.19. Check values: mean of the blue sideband 16.4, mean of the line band 16.8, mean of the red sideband 18.2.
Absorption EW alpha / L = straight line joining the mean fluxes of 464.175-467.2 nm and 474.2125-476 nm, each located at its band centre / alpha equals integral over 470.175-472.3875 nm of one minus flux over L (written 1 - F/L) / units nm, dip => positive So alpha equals 0.14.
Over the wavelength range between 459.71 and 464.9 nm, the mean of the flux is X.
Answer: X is 16.5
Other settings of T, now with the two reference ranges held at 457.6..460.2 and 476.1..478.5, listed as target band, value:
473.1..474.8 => -0.19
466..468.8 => 0.05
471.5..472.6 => -0.16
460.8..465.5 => -0.10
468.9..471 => -0.05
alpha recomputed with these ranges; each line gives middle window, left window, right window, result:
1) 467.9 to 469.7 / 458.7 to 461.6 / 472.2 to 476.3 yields 0.034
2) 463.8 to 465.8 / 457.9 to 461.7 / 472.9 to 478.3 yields 0.067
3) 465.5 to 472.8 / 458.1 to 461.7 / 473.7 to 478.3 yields 0.331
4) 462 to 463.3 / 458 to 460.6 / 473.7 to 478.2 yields -0.091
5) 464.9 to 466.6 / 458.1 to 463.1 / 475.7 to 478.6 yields 0.076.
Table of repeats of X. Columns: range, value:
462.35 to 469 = 16.2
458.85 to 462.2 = 16.6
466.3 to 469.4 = 16.1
